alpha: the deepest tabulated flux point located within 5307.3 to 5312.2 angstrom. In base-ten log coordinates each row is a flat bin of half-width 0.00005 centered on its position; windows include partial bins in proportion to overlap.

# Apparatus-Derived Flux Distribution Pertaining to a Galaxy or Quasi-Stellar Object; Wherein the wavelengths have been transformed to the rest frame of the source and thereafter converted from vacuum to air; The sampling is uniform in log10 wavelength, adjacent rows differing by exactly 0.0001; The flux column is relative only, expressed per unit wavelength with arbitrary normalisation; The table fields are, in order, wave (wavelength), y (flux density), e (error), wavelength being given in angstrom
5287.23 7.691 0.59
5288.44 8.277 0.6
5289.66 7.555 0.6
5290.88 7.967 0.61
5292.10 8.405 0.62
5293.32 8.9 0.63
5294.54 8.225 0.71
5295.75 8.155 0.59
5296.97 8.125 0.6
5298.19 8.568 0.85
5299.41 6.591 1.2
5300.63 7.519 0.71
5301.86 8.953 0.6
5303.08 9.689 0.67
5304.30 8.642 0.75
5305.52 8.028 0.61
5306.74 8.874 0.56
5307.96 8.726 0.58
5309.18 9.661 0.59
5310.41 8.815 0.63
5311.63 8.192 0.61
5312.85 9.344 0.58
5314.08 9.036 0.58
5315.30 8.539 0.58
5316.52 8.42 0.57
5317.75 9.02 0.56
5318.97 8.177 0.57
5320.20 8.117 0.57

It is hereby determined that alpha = 8.192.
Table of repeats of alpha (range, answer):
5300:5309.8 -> 7.519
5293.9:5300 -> 6.591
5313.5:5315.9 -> 8.539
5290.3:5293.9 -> 7.967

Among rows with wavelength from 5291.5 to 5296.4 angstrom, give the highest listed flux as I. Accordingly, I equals 8.9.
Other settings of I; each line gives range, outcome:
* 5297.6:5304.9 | 9.689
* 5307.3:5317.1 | 9.661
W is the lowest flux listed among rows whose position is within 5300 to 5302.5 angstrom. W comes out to 7.519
